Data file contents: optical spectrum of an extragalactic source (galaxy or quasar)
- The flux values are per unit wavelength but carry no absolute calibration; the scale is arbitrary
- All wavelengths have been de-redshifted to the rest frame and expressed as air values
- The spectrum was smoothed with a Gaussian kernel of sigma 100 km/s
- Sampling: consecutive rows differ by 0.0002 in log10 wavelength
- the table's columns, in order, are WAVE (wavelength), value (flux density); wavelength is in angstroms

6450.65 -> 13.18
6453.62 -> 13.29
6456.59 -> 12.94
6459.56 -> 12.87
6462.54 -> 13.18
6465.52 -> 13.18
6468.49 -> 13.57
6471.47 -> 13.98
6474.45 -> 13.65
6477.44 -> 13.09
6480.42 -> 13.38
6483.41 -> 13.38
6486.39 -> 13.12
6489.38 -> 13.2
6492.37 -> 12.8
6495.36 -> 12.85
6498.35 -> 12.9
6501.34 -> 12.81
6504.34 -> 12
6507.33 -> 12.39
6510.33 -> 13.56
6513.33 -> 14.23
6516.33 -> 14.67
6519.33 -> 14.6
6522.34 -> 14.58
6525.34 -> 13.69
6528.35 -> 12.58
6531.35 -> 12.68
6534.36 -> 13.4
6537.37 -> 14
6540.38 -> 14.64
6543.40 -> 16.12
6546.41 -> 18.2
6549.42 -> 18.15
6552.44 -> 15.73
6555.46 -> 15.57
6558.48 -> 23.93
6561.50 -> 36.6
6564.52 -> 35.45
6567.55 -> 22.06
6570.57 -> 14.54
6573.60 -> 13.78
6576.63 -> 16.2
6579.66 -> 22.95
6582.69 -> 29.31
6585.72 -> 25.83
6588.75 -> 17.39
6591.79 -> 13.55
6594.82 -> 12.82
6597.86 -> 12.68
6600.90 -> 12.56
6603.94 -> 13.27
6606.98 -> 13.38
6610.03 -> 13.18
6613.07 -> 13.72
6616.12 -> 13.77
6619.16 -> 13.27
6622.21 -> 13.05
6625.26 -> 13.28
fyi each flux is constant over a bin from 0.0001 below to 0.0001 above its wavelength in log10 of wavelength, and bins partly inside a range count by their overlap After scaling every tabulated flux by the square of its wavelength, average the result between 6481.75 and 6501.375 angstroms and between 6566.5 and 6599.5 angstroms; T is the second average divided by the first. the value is 1.44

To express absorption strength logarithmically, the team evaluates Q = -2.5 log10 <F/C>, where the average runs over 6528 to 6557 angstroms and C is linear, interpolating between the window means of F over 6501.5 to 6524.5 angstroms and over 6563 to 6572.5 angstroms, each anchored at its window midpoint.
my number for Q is 0.24 mag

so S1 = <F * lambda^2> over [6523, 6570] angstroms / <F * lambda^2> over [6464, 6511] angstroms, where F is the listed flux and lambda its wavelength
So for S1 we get 1.5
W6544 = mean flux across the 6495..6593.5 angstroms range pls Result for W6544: 17.4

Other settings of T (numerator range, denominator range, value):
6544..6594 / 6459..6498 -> 1.63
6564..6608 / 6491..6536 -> 1.38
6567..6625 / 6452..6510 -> 1.27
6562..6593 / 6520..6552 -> 1.48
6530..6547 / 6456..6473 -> 1.13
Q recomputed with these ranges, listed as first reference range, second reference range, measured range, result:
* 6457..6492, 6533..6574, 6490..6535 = 0.219 mag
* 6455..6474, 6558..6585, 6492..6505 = 0.295 mag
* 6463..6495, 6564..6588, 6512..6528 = 0.187 mag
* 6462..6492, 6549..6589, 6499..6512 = 0.255 mag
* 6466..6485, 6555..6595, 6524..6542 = 0.332 mag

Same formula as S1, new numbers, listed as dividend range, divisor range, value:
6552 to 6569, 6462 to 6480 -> 1.95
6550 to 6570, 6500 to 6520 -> 1.82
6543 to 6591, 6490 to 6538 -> 1.63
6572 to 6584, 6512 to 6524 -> 1.43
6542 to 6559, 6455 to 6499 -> 1.36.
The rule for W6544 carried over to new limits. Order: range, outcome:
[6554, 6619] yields 18.6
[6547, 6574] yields 22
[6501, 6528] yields 13.6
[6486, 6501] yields 13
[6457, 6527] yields 13.4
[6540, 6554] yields 16.7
